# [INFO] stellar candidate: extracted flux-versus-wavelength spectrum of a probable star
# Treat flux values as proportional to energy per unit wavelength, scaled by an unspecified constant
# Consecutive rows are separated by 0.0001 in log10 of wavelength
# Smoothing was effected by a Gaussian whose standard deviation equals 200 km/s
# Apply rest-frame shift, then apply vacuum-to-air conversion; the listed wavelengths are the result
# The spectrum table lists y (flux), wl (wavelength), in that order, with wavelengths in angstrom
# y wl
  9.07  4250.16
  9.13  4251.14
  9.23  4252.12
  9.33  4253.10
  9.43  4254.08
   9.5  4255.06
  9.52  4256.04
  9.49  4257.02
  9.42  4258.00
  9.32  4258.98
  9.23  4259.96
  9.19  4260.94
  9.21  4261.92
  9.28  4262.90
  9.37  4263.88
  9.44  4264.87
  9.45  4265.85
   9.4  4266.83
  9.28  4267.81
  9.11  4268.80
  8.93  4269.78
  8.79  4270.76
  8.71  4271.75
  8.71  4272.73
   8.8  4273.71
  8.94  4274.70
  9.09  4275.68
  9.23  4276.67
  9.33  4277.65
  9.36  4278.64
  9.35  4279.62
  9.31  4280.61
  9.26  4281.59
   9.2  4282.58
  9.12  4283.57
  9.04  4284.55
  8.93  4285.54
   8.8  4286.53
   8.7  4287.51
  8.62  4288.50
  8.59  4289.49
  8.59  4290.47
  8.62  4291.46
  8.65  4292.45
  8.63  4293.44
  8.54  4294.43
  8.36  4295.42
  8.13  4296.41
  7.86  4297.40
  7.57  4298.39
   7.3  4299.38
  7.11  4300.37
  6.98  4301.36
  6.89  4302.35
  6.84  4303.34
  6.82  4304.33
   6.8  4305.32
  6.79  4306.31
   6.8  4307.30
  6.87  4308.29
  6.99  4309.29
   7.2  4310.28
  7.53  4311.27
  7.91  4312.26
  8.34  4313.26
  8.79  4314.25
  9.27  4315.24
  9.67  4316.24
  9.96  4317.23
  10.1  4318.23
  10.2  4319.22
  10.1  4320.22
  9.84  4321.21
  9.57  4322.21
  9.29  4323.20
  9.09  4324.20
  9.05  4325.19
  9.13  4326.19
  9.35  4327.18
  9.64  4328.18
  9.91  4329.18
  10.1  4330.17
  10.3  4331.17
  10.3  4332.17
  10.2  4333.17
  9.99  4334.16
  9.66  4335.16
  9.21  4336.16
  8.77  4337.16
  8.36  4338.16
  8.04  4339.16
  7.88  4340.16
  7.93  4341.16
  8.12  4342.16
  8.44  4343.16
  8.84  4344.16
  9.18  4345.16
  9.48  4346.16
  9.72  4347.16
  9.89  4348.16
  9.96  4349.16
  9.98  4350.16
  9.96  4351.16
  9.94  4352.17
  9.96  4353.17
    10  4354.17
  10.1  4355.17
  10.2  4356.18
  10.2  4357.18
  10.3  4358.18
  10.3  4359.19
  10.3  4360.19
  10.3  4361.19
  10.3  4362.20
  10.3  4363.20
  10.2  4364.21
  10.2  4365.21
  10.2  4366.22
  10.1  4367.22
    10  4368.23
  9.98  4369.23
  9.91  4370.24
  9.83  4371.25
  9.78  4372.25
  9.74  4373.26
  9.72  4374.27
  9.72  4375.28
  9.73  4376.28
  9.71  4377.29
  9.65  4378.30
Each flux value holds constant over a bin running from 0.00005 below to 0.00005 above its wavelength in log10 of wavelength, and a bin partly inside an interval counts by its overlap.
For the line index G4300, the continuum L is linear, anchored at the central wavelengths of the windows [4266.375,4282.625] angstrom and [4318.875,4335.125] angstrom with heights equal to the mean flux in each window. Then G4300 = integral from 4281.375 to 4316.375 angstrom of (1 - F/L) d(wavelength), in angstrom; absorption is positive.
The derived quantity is 5.07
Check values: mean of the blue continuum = 9.1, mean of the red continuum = 9.75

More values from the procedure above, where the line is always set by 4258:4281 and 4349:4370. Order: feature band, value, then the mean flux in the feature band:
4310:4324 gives 0.76 angstrom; 9.15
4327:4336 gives -0.09 angstrom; 9.93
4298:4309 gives 2.95 angstrom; 6.97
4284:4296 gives 0.92 angstrom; 8.67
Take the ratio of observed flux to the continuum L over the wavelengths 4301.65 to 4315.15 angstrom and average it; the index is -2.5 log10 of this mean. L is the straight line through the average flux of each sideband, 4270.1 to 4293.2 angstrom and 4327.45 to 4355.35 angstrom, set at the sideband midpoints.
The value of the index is 0.24 mag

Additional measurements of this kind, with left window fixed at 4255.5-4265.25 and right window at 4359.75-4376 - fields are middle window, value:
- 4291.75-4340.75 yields 0.134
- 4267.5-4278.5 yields 0.051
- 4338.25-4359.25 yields 0.057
